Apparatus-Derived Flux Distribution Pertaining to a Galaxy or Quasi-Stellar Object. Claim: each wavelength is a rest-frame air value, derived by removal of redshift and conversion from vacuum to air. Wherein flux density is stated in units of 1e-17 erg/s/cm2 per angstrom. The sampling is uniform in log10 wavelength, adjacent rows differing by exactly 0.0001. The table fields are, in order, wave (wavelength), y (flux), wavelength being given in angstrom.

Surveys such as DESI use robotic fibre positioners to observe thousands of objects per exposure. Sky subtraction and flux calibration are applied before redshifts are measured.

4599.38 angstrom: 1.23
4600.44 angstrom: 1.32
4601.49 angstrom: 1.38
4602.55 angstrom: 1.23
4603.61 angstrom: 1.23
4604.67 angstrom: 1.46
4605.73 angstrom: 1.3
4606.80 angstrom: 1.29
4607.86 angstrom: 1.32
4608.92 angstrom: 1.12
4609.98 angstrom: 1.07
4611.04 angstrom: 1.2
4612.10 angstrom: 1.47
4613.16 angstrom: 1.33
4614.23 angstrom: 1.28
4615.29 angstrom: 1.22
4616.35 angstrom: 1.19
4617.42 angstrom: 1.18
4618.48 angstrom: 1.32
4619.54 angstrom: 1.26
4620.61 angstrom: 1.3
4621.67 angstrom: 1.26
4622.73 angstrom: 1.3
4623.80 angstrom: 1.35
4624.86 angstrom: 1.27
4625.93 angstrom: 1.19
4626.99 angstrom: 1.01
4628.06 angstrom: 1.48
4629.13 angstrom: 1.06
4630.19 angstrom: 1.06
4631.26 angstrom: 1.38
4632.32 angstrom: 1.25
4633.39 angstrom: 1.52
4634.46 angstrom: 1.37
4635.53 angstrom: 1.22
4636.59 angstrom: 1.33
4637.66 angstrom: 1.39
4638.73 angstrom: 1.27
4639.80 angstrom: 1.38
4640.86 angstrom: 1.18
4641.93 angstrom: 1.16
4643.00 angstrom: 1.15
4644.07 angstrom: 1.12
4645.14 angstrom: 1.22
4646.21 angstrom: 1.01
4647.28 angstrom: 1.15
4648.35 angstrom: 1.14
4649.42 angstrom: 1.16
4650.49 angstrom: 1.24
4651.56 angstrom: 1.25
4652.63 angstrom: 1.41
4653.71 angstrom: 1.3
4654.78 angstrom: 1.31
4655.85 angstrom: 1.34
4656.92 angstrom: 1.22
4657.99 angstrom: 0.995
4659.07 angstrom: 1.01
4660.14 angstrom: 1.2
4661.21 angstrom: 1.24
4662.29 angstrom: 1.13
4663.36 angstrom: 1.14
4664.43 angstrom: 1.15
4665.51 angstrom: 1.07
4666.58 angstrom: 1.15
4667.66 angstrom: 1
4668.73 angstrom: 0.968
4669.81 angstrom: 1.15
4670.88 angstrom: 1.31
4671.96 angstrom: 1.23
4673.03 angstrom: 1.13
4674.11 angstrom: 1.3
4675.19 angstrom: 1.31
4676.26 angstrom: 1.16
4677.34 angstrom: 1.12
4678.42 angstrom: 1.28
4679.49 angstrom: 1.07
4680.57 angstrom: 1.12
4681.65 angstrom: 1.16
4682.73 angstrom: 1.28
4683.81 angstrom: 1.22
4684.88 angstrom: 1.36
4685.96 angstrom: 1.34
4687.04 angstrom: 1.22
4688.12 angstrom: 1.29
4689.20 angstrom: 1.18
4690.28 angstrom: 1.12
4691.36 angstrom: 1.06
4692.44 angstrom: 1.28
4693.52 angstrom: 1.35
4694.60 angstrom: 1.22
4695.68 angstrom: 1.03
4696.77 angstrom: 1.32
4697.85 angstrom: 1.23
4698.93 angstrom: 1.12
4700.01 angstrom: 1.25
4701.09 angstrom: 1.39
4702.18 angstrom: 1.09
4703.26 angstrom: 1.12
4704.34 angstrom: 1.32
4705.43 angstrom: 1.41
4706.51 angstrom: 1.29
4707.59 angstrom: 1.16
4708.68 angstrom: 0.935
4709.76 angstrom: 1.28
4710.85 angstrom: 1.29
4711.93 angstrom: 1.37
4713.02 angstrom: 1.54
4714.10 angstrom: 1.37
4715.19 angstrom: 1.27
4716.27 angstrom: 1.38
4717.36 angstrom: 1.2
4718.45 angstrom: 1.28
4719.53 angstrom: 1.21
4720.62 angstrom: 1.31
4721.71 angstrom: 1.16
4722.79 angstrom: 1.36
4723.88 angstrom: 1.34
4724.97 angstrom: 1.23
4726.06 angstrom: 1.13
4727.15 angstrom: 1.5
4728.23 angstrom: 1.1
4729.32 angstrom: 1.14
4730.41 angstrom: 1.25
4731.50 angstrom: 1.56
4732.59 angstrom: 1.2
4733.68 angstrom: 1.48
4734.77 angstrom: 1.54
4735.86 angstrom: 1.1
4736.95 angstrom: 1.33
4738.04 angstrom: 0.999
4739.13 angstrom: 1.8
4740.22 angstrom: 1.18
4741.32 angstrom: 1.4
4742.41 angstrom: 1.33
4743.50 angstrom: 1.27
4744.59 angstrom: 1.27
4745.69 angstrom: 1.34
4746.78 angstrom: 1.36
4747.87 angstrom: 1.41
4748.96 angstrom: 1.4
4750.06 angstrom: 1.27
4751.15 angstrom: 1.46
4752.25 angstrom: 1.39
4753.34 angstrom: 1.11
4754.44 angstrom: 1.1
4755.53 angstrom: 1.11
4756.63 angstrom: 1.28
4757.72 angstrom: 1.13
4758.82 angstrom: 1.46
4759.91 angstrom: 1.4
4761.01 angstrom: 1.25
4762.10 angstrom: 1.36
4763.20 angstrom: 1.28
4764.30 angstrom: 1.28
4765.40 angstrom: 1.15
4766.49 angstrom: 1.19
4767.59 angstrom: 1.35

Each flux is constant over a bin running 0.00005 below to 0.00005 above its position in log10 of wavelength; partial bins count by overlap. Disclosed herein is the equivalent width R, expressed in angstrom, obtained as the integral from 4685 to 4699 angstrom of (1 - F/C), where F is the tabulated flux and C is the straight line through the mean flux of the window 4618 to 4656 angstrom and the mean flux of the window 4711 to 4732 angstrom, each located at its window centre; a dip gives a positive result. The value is 0.7 angstrom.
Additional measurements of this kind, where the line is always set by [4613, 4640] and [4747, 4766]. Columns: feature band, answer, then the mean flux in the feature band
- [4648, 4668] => 1.4 angstrom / 1.18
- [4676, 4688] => 0.6 angstrom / 1.22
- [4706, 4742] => -0.3 angstrom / 1.29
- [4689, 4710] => 1.2 angstrom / 1.21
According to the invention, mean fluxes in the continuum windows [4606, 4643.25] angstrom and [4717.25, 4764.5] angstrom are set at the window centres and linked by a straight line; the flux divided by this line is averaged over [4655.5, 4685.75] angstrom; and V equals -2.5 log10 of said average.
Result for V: 0.09 mag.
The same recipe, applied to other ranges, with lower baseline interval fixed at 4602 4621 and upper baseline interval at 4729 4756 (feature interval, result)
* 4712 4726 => 0.00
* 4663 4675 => 0.12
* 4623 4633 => 0.03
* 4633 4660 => 0.04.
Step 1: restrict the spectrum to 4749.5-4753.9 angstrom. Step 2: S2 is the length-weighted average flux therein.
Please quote 1.3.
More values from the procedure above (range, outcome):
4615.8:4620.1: 1.24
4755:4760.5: 1.28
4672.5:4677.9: 1.2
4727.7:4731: 1.17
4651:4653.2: 1.32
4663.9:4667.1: 1.12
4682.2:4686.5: 1.3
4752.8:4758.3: 1.15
